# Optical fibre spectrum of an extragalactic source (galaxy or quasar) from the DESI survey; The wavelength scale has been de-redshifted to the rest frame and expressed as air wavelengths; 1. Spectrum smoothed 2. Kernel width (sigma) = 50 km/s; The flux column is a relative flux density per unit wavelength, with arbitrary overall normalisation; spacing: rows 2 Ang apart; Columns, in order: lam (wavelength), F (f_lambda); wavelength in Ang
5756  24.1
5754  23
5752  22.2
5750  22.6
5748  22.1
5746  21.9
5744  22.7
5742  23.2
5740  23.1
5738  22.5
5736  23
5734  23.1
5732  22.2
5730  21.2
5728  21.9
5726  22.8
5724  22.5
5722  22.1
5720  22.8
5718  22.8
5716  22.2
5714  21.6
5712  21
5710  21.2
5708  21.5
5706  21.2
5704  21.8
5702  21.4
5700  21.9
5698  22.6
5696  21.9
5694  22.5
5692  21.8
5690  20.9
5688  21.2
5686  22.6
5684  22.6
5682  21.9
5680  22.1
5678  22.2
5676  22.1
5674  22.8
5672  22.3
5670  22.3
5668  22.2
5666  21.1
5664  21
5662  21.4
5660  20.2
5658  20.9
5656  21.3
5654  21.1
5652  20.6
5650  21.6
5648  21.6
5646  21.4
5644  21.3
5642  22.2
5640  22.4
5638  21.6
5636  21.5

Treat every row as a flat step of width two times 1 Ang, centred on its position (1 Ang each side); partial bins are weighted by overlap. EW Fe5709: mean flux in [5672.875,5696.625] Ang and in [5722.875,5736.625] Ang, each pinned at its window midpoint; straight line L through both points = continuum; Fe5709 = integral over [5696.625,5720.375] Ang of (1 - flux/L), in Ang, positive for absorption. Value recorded 0.4 Ang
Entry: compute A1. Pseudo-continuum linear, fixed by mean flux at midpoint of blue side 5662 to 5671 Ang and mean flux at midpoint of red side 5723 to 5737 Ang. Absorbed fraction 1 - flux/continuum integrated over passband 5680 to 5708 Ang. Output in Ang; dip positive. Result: 0.1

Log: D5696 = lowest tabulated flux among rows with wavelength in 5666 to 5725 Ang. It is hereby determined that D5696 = 20.9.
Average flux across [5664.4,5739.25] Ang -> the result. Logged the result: 22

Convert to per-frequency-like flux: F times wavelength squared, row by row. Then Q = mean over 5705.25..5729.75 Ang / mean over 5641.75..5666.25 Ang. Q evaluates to 1.06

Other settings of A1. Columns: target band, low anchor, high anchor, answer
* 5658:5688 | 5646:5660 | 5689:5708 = -0.6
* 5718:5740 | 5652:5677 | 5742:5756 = -0.1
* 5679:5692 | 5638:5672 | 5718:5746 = 0.0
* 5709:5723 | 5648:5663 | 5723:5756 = 0.1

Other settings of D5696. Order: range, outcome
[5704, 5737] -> 21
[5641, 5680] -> 20.2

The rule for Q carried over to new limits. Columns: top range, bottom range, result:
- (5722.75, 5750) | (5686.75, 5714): 1.05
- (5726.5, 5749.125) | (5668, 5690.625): 1.04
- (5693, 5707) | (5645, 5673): 1.04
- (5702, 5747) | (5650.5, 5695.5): 1.04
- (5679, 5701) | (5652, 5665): 1.06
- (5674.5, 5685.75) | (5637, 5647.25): 1.03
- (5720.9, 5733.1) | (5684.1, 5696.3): 1.03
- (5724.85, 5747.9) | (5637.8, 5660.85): 1.09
